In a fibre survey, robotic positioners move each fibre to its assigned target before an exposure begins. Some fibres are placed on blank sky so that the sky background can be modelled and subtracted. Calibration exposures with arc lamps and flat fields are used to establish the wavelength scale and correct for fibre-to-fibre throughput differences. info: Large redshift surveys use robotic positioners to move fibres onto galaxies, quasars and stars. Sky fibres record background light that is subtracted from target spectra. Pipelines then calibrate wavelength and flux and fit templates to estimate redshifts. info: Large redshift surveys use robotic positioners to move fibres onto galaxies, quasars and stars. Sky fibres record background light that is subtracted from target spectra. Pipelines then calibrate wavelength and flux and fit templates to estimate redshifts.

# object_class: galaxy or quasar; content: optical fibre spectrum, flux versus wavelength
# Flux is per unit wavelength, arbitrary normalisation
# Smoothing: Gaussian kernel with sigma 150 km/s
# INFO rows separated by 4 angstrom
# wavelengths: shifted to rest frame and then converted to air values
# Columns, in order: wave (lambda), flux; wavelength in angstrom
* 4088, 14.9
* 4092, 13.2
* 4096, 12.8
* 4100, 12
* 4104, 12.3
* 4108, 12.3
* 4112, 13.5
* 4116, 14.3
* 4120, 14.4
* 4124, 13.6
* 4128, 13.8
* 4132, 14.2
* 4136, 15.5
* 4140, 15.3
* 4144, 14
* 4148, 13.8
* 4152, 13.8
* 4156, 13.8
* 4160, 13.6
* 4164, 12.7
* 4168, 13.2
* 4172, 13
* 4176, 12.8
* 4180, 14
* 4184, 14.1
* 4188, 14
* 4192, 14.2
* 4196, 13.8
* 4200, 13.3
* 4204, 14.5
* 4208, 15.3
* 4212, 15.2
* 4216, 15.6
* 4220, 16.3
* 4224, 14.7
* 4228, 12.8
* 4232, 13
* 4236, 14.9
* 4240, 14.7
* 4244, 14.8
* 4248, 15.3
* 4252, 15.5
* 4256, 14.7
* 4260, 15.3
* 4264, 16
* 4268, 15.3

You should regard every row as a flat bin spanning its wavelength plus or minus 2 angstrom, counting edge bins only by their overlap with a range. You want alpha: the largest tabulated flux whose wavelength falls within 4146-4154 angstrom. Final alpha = 13.8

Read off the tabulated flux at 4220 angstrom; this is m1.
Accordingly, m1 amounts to 16.3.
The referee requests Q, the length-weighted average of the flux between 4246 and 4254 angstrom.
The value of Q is 15.4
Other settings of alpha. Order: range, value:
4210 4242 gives 16.3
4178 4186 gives 14.1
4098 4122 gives 14.4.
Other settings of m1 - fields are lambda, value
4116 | 14.3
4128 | 13.8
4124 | 13.6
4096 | 12.8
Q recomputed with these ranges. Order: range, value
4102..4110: 12.3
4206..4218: 15.4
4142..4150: 13.9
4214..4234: 14.5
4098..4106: 12.2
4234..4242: 14.8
